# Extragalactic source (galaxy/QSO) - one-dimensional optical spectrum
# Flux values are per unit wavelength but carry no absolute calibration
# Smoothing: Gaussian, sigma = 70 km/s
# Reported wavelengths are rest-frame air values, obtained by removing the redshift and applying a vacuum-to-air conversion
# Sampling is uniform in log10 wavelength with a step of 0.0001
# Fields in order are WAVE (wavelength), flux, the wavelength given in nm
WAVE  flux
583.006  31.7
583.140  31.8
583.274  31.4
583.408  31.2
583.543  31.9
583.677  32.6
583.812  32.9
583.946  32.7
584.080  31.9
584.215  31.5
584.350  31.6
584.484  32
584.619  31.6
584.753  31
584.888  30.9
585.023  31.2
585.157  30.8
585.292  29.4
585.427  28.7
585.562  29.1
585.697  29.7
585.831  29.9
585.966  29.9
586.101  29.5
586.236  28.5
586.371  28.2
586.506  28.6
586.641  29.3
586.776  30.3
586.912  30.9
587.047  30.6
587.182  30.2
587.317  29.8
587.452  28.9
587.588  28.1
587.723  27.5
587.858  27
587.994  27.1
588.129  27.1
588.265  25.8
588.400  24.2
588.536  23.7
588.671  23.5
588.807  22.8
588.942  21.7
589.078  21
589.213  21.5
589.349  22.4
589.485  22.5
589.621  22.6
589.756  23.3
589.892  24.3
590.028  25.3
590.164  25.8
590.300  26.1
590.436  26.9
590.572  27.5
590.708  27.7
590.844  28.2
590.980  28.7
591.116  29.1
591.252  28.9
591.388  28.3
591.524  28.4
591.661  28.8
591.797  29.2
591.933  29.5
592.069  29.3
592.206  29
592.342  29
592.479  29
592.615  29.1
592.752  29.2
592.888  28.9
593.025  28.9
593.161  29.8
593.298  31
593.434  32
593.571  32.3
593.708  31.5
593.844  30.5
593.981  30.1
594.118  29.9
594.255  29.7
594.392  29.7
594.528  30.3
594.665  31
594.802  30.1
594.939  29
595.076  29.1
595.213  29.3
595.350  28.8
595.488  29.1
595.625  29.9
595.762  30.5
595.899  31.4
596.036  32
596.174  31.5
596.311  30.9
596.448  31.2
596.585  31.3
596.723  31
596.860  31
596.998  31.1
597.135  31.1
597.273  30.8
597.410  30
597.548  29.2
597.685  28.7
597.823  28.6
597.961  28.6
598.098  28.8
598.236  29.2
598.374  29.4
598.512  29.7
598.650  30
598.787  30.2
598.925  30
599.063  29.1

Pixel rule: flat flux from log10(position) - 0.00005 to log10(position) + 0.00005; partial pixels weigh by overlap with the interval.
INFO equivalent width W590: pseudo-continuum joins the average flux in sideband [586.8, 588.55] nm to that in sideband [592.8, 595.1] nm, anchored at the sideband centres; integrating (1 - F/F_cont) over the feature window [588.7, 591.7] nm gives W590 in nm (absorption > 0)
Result 0.35 nm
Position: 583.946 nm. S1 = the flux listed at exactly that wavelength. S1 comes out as 32.7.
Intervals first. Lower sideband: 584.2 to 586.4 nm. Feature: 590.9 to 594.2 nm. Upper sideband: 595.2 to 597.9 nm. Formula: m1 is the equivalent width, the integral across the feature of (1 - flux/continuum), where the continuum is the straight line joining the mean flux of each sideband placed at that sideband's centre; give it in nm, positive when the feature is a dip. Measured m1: 0.08 nm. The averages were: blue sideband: 30.2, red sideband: 30.4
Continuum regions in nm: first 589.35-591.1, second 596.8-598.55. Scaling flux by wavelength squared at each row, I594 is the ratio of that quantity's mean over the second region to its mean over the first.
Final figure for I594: 1.2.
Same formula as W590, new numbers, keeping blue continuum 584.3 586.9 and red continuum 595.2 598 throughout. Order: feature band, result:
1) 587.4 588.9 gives 0.21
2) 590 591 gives 0.10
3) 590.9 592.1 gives 0.05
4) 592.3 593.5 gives 0.02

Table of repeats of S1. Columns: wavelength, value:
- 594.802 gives 30.1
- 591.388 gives 28.3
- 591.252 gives 28.9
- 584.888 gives 30.9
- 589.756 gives 23.3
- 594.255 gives 29.7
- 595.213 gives 29.3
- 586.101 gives 29.5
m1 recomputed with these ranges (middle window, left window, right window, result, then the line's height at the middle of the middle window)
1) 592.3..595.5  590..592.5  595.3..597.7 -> -0.06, 29.4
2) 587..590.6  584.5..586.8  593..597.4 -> 0.56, 30.1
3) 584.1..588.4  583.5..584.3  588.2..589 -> -0.24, 27.9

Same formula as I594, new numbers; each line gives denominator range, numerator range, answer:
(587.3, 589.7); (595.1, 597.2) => 1.27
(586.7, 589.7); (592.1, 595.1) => 1.18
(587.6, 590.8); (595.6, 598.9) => 1.26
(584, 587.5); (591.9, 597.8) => 1.03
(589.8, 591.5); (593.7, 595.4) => 1.11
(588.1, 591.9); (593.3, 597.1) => 1.22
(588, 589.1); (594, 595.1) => 1.27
